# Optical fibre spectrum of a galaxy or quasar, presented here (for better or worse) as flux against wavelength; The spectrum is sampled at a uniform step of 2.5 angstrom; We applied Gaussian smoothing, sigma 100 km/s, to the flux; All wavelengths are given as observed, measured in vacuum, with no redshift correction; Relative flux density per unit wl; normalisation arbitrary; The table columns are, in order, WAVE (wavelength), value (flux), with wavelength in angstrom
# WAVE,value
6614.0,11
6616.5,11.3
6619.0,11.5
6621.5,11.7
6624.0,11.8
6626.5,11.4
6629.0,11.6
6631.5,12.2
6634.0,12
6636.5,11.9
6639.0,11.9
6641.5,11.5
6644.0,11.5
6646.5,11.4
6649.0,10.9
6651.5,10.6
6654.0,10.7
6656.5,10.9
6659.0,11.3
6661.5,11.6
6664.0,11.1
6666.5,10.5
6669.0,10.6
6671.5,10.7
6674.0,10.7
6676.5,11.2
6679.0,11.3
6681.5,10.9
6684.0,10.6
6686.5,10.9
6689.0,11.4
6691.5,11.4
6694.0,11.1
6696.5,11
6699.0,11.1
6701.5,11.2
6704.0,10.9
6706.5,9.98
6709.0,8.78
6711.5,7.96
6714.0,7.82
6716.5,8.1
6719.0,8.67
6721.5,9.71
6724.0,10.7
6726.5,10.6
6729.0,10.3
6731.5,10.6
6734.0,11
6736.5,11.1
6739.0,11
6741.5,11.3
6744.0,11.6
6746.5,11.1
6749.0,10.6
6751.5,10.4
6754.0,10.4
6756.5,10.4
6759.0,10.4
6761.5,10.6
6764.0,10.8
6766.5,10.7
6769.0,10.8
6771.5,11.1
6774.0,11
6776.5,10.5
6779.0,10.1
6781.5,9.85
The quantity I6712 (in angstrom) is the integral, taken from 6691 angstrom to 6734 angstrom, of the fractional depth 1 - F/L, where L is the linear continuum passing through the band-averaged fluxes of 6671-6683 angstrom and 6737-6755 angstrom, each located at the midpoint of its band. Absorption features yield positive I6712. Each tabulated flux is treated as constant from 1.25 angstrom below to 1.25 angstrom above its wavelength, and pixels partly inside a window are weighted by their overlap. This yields 3.7 angstrom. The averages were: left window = 11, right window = 10.9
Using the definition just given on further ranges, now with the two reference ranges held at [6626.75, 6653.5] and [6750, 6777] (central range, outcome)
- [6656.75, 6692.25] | 0.9 angstrom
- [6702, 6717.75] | 2.9 angstrom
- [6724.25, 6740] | 0.2 angstrom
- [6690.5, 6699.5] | 0.0 angstrom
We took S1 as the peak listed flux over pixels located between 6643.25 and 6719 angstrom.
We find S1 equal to 11.6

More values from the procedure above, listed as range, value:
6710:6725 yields 10.7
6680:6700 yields 11.4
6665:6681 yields 11.3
